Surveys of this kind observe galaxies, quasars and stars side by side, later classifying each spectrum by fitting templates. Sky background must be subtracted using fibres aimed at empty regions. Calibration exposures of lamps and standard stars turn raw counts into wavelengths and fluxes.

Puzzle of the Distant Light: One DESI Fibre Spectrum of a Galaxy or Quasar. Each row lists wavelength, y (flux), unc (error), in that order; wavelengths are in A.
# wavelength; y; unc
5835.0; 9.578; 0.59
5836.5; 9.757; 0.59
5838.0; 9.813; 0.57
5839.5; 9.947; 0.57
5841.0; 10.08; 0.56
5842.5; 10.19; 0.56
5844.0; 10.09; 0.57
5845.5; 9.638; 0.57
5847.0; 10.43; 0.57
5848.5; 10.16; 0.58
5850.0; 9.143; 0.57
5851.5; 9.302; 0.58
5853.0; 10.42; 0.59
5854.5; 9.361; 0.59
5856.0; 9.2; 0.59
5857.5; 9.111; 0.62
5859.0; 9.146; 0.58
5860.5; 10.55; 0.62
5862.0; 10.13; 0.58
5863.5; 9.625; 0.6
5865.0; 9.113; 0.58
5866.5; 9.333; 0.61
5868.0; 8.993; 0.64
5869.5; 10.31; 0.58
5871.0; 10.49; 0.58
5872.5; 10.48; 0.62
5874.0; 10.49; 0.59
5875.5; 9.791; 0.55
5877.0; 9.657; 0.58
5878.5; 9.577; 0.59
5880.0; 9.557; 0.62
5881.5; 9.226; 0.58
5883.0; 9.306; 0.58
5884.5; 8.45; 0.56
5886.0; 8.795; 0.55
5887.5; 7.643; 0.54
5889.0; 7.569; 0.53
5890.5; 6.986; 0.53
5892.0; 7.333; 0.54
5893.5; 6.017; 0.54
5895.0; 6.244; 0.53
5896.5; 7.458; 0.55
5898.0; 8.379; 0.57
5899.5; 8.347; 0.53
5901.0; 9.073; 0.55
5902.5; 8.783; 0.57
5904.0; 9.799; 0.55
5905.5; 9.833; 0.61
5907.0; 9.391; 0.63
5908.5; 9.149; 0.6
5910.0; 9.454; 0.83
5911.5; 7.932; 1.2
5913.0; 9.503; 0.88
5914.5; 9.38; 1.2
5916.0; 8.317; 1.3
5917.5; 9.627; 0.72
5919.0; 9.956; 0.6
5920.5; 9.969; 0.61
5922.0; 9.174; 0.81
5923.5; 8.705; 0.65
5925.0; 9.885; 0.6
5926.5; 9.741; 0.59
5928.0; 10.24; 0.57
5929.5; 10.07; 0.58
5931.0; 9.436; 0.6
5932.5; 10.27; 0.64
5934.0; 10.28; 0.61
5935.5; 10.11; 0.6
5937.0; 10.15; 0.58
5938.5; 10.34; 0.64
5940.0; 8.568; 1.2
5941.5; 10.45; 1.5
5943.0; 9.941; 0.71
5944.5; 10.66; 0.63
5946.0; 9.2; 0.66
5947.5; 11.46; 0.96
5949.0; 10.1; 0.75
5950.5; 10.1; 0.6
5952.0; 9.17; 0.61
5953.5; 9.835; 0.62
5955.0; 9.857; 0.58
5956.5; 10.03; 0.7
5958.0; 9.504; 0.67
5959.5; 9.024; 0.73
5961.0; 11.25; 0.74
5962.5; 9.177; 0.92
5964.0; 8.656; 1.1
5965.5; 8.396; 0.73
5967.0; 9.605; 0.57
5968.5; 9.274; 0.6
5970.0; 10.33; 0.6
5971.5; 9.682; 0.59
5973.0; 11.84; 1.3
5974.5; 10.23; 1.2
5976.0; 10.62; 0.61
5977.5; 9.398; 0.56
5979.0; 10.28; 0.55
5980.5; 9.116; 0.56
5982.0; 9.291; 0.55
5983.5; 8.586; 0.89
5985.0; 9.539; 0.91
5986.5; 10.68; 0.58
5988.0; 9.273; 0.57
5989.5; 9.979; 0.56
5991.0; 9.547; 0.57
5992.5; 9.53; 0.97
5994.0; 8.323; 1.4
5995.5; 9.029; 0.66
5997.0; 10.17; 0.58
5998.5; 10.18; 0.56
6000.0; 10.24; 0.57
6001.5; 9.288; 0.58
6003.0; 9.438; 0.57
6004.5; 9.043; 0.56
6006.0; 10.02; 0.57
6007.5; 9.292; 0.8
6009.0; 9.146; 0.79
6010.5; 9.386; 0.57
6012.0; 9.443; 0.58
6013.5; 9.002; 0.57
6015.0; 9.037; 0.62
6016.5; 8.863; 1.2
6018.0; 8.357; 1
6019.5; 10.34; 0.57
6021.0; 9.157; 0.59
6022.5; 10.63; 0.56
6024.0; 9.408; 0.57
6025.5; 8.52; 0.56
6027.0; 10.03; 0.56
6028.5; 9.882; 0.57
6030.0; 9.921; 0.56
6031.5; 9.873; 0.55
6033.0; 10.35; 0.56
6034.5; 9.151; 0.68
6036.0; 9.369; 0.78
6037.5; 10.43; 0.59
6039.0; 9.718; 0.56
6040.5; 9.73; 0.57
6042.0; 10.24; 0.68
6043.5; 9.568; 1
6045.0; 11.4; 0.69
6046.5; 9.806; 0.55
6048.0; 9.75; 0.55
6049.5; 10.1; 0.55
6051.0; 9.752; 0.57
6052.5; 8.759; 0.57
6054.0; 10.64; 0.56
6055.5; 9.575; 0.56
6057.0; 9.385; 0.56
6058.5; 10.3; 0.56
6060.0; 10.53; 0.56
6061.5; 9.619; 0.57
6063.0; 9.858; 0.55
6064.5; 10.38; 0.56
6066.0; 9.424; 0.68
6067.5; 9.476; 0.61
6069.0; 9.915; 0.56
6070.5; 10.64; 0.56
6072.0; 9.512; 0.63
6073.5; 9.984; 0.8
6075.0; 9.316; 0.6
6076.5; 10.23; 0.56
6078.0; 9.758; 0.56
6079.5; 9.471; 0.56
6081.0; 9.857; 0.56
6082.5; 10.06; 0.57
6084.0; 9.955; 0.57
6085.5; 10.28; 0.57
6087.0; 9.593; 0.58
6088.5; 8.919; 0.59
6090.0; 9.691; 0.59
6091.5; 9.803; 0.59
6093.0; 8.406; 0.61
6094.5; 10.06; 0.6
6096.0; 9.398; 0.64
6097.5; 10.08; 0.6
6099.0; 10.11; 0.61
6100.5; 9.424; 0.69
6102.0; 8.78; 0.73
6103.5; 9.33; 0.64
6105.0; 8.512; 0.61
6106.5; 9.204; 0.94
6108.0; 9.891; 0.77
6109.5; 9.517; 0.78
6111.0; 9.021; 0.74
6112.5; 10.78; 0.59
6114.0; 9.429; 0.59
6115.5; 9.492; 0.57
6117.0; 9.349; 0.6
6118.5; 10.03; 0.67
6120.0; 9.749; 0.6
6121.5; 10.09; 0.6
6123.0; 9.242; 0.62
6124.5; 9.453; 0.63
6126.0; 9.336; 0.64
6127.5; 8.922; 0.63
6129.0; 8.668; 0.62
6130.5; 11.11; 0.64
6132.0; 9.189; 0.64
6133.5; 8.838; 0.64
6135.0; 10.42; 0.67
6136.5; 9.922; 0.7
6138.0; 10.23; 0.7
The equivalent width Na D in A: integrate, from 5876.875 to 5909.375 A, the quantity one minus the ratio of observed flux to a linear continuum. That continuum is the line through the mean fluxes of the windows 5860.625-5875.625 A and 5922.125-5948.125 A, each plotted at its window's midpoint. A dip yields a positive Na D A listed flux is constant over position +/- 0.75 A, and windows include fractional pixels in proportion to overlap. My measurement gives 4.8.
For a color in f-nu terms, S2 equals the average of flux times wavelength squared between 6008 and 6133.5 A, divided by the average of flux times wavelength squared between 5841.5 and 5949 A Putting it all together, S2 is 1.1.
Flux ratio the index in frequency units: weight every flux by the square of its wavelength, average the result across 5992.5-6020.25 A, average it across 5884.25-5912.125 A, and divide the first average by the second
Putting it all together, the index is 1.18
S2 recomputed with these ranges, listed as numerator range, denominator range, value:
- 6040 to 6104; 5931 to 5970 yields 1.04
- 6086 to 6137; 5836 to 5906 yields 1.12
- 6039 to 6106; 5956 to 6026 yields 1.05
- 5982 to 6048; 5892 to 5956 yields 1.06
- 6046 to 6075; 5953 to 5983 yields 1.04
